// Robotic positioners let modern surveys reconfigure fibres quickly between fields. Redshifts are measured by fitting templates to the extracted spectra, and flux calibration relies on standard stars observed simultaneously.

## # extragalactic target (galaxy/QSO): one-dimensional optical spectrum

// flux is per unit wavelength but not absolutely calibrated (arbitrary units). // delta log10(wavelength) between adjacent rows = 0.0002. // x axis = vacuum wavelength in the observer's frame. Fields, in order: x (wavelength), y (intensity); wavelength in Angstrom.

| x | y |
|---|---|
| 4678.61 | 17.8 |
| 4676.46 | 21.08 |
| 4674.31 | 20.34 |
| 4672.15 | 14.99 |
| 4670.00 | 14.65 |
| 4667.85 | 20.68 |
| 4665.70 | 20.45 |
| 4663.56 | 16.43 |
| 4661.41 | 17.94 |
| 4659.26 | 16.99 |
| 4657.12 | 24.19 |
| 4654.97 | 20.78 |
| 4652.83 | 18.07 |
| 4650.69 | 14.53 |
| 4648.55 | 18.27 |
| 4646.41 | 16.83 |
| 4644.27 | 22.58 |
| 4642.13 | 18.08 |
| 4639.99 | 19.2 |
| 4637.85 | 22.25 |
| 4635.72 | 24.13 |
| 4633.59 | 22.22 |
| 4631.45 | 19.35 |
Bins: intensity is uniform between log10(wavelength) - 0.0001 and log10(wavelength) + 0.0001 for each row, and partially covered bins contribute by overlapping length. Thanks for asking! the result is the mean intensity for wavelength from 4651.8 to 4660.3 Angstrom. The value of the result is 20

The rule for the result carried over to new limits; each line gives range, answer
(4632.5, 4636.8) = 23.2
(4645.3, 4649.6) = 17.6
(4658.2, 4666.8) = 18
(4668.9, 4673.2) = 14.9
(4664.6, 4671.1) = 18.6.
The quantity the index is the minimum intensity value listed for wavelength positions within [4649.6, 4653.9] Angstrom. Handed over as 14.53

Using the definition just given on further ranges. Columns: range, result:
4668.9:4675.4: 14.65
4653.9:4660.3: 16.99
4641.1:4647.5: 16.83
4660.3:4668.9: 16.43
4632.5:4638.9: 22.22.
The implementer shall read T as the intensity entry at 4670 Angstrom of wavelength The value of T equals 14.65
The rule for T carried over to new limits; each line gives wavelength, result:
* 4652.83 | 18.07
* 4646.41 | 16.83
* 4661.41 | 17.94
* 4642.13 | 18.08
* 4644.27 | 22.58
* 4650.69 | 14.53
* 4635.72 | 24.13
